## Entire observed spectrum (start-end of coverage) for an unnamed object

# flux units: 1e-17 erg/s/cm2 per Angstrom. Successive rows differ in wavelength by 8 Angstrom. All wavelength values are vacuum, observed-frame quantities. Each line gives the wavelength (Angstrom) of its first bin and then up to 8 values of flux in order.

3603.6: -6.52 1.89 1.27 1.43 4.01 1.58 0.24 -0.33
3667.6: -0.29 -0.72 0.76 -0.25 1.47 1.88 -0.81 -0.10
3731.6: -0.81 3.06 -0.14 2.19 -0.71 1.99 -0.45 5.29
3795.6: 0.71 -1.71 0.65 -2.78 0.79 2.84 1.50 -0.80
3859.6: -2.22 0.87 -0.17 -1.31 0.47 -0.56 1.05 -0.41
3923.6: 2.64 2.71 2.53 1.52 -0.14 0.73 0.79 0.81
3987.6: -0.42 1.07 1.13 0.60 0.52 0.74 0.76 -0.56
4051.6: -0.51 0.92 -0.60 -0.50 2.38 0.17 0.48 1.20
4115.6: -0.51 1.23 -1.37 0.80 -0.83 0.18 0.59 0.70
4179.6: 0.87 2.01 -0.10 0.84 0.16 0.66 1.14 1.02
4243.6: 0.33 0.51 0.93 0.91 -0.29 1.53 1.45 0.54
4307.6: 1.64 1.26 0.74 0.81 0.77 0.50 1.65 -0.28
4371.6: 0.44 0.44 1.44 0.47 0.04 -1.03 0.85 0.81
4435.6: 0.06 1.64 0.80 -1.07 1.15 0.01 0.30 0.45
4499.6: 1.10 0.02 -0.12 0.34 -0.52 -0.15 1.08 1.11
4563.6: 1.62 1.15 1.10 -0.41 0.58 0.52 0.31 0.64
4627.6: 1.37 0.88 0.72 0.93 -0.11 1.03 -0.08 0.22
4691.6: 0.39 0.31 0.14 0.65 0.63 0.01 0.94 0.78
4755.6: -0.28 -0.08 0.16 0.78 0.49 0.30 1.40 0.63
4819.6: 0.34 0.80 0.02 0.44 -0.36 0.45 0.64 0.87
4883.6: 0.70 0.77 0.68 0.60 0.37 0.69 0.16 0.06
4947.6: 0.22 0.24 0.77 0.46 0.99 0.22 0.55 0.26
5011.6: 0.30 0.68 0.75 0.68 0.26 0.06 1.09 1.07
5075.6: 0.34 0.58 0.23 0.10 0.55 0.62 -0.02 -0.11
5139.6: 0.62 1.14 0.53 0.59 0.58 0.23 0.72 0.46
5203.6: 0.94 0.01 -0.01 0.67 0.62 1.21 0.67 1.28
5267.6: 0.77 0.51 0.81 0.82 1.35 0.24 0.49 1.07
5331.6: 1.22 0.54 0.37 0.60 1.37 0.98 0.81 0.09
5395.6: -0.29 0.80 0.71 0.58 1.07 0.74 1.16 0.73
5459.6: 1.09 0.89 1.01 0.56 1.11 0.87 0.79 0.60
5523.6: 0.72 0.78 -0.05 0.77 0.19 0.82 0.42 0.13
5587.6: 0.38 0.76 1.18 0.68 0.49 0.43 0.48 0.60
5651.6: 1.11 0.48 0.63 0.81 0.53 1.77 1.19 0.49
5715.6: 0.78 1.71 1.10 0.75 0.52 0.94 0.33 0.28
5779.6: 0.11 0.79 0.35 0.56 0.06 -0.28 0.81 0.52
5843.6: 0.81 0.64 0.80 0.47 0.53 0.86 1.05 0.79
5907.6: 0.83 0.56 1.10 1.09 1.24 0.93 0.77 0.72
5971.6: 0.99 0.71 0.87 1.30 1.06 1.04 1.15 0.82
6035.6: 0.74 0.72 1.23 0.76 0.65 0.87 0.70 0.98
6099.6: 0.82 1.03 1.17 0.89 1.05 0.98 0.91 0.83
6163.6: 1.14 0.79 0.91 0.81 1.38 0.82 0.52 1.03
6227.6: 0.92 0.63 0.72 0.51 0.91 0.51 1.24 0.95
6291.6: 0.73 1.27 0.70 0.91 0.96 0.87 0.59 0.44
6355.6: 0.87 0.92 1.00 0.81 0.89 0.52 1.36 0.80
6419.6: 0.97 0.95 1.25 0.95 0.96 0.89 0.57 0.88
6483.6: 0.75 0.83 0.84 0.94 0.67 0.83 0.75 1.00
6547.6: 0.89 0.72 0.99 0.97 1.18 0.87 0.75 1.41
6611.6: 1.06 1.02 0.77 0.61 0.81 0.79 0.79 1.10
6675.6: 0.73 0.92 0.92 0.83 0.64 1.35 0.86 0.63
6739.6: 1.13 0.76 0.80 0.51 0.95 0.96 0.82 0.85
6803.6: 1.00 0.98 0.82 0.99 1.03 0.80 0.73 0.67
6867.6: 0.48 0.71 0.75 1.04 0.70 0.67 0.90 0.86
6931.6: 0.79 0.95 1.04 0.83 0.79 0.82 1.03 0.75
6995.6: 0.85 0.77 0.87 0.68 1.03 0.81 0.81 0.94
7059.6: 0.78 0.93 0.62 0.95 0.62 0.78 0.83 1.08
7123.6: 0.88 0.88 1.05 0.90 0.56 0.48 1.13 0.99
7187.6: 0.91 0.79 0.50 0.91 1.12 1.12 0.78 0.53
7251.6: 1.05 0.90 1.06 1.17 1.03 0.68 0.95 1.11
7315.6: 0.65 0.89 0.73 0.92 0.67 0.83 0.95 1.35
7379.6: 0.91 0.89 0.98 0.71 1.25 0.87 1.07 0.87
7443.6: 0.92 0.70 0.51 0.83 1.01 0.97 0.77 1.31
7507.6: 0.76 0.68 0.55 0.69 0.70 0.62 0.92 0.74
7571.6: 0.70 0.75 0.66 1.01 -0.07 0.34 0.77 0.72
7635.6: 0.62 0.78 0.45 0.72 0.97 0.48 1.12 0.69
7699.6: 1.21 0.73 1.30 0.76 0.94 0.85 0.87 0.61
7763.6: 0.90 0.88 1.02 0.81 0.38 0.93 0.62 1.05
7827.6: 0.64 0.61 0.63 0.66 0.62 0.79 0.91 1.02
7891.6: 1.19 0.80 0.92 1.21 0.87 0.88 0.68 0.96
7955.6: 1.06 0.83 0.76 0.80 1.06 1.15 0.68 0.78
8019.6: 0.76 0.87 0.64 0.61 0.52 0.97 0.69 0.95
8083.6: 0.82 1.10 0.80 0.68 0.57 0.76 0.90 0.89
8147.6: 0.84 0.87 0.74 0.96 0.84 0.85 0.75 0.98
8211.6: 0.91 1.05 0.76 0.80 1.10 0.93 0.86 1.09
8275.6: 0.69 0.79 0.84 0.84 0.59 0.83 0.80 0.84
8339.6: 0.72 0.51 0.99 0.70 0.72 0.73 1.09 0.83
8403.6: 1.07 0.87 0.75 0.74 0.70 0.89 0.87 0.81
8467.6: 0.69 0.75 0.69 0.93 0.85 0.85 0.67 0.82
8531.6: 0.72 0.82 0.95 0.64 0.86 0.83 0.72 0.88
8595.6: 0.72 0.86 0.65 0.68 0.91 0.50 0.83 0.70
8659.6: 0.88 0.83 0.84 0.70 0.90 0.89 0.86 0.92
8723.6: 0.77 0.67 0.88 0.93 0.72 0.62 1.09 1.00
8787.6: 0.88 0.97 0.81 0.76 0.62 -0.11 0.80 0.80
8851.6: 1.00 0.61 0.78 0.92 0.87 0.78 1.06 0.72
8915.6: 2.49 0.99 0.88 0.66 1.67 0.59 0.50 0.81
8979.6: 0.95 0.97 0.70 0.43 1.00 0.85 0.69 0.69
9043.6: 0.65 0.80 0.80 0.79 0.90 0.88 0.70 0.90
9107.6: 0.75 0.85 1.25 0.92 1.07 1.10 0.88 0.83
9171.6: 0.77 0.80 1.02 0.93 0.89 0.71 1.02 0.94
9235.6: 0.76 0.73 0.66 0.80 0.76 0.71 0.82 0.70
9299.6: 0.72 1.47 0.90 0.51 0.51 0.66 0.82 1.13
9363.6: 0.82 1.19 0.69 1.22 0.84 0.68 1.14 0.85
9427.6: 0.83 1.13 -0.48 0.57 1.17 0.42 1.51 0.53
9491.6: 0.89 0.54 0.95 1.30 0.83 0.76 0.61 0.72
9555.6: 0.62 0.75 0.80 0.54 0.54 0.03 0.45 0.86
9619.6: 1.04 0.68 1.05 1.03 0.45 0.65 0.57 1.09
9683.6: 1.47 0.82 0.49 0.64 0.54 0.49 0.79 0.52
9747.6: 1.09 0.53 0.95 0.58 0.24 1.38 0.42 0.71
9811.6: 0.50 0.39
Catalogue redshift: 0.359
